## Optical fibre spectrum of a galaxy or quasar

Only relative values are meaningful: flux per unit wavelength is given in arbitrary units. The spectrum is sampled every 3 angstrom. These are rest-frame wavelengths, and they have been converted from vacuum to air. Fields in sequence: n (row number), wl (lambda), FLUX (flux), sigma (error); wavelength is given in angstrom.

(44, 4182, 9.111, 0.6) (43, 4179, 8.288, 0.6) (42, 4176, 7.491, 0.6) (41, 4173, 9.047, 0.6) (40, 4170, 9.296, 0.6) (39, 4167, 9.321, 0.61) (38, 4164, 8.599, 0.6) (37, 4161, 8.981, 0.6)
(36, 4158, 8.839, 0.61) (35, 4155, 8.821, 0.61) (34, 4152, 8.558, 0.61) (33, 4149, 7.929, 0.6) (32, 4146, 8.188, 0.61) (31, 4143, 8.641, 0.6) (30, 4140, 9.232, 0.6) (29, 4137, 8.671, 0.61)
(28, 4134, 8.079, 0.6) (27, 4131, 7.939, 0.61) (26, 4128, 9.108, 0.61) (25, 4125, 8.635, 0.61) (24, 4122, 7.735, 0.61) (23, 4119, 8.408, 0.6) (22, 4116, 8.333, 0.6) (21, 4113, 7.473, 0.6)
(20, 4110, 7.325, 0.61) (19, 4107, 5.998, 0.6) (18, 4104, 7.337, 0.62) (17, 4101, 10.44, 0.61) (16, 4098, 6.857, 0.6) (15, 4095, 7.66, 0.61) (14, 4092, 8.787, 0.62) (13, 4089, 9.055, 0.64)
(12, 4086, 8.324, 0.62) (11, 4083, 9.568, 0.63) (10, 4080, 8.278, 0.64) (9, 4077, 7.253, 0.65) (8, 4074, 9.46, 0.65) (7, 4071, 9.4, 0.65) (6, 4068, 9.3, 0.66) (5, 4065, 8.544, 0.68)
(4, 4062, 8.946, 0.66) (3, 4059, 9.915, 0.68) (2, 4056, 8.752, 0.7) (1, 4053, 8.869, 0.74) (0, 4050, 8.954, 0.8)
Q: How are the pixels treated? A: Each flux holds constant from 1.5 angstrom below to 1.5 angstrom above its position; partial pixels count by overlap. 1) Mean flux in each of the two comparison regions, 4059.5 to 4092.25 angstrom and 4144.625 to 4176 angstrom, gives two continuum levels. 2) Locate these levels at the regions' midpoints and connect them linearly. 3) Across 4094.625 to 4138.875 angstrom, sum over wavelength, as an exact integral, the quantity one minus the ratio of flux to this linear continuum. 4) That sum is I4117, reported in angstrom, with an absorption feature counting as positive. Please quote 3.8 angstrom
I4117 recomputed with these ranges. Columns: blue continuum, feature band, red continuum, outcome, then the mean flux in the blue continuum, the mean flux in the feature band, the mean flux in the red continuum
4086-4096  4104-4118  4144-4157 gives 1.90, 8.52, 7.33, 8.4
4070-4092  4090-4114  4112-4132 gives 2.08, 8.75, 7.77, 8.26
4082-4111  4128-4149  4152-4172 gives 0.45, 8.12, 8.47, 8.95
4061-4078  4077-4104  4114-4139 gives 0.63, 8.86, 8.47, 8.36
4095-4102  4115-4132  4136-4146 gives 0.40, 8.31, 8.37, 8.76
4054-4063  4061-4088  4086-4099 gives -0.24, 9.2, 8.79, 8.16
